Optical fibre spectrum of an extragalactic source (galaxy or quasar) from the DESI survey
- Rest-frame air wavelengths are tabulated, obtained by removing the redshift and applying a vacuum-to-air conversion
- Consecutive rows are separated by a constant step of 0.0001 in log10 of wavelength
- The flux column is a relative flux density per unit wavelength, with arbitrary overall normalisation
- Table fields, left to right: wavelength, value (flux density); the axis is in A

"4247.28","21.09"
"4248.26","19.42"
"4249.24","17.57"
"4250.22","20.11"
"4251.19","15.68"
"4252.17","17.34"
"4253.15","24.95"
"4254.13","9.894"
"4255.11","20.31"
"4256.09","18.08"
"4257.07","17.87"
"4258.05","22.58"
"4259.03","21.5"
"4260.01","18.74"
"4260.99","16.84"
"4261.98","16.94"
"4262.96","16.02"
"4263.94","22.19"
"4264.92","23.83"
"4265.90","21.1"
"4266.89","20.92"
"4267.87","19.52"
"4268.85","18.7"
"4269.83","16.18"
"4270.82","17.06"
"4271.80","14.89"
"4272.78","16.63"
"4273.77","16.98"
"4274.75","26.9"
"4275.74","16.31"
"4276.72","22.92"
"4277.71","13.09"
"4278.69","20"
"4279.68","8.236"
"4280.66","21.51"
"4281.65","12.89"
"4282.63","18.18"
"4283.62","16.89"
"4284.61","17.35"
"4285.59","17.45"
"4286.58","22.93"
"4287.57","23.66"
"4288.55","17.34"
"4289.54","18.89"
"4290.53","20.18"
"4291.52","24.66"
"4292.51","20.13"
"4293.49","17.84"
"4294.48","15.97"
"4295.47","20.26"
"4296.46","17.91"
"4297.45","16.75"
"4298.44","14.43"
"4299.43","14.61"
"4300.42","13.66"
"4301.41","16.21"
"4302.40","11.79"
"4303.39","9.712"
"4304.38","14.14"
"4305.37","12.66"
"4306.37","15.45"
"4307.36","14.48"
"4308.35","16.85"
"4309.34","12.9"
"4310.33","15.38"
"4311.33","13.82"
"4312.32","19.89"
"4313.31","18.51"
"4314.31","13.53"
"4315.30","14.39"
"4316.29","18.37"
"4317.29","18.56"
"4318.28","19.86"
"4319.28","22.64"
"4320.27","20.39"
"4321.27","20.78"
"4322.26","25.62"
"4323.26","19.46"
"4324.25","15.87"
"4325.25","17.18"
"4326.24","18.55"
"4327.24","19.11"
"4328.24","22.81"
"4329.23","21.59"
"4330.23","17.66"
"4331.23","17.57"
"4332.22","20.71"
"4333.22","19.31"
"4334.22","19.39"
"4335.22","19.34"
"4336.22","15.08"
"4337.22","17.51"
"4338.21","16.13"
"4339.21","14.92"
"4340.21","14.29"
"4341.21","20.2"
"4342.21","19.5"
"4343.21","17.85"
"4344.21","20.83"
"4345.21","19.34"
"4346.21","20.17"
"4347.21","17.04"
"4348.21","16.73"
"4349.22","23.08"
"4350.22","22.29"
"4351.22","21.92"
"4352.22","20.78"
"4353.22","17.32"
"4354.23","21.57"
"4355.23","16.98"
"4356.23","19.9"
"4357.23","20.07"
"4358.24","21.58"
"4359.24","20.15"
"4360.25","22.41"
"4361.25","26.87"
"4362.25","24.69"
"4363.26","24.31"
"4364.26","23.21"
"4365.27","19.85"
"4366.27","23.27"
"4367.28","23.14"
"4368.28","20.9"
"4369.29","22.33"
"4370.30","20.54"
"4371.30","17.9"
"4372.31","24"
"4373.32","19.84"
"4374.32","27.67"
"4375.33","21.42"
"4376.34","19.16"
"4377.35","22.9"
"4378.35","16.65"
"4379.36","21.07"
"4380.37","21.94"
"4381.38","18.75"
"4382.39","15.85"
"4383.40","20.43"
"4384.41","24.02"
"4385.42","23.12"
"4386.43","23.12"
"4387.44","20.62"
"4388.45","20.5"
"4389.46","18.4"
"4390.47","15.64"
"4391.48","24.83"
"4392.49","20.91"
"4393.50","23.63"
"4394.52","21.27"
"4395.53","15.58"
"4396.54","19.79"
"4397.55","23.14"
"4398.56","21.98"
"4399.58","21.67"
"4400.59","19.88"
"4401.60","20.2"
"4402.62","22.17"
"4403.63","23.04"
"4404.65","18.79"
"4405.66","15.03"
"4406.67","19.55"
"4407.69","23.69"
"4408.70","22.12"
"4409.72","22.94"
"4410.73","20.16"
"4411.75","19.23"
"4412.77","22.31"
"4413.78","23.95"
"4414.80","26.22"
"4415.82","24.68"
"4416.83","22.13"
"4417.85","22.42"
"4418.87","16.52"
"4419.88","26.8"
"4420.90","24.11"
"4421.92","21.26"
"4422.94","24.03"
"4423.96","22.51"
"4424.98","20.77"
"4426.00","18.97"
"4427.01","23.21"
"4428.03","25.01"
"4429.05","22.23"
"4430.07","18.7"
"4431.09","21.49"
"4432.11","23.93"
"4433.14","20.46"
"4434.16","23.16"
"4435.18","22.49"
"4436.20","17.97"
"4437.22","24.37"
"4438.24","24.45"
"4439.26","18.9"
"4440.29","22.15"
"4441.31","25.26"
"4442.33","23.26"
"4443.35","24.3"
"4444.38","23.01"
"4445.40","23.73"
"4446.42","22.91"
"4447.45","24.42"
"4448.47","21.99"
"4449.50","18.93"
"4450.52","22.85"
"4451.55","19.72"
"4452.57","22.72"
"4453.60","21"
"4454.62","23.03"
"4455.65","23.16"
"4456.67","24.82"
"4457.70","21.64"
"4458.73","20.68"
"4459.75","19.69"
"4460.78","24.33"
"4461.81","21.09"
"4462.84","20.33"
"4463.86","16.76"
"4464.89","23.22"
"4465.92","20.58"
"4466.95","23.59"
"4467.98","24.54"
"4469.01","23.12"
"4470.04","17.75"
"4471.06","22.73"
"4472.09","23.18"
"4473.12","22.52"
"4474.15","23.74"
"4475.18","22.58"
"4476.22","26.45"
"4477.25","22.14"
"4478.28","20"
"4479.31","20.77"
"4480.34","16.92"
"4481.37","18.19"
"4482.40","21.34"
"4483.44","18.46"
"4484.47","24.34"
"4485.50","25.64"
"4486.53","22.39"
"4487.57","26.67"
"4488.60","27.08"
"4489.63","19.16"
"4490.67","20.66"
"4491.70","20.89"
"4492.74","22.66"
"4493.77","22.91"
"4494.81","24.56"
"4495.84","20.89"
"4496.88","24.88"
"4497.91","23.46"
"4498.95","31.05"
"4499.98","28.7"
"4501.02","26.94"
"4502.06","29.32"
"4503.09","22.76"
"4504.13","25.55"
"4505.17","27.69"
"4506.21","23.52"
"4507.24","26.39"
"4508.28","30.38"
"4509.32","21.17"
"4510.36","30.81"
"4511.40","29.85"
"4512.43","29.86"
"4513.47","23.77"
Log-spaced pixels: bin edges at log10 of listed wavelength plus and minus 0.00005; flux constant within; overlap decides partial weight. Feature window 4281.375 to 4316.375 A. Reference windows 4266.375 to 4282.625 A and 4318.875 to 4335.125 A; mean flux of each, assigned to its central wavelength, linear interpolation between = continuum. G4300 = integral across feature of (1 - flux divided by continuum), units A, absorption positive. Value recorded 3.7 A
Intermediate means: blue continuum 17.7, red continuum 19.9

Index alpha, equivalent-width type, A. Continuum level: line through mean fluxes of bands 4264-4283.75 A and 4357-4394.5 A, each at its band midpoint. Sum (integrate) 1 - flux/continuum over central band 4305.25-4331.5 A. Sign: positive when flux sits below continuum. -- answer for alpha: 2.3 A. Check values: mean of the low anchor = 18.2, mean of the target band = 18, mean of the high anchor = 21.5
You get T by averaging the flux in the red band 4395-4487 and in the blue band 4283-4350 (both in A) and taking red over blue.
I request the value 1.22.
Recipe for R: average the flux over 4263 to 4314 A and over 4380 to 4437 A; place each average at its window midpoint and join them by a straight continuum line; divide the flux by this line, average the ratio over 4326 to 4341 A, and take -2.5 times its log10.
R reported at 0.04 mag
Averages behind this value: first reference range 17.4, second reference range 21.4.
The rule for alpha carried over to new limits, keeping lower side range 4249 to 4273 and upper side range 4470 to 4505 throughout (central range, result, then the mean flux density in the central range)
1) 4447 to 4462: 0.4 A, 22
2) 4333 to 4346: 1.5 A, 18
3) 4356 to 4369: -1.0 A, 22.4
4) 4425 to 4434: 0.1 A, 21.8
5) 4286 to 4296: -0.5 A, 20.2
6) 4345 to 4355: 0.3 A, 20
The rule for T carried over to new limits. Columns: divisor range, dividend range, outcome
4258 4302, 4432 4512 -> 1.26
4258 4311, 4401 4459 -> 1.26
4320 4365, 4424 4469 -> 1.12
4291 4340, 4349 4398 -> 1.22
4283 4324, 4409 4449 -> 1.29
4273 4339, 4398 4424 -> 1.23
